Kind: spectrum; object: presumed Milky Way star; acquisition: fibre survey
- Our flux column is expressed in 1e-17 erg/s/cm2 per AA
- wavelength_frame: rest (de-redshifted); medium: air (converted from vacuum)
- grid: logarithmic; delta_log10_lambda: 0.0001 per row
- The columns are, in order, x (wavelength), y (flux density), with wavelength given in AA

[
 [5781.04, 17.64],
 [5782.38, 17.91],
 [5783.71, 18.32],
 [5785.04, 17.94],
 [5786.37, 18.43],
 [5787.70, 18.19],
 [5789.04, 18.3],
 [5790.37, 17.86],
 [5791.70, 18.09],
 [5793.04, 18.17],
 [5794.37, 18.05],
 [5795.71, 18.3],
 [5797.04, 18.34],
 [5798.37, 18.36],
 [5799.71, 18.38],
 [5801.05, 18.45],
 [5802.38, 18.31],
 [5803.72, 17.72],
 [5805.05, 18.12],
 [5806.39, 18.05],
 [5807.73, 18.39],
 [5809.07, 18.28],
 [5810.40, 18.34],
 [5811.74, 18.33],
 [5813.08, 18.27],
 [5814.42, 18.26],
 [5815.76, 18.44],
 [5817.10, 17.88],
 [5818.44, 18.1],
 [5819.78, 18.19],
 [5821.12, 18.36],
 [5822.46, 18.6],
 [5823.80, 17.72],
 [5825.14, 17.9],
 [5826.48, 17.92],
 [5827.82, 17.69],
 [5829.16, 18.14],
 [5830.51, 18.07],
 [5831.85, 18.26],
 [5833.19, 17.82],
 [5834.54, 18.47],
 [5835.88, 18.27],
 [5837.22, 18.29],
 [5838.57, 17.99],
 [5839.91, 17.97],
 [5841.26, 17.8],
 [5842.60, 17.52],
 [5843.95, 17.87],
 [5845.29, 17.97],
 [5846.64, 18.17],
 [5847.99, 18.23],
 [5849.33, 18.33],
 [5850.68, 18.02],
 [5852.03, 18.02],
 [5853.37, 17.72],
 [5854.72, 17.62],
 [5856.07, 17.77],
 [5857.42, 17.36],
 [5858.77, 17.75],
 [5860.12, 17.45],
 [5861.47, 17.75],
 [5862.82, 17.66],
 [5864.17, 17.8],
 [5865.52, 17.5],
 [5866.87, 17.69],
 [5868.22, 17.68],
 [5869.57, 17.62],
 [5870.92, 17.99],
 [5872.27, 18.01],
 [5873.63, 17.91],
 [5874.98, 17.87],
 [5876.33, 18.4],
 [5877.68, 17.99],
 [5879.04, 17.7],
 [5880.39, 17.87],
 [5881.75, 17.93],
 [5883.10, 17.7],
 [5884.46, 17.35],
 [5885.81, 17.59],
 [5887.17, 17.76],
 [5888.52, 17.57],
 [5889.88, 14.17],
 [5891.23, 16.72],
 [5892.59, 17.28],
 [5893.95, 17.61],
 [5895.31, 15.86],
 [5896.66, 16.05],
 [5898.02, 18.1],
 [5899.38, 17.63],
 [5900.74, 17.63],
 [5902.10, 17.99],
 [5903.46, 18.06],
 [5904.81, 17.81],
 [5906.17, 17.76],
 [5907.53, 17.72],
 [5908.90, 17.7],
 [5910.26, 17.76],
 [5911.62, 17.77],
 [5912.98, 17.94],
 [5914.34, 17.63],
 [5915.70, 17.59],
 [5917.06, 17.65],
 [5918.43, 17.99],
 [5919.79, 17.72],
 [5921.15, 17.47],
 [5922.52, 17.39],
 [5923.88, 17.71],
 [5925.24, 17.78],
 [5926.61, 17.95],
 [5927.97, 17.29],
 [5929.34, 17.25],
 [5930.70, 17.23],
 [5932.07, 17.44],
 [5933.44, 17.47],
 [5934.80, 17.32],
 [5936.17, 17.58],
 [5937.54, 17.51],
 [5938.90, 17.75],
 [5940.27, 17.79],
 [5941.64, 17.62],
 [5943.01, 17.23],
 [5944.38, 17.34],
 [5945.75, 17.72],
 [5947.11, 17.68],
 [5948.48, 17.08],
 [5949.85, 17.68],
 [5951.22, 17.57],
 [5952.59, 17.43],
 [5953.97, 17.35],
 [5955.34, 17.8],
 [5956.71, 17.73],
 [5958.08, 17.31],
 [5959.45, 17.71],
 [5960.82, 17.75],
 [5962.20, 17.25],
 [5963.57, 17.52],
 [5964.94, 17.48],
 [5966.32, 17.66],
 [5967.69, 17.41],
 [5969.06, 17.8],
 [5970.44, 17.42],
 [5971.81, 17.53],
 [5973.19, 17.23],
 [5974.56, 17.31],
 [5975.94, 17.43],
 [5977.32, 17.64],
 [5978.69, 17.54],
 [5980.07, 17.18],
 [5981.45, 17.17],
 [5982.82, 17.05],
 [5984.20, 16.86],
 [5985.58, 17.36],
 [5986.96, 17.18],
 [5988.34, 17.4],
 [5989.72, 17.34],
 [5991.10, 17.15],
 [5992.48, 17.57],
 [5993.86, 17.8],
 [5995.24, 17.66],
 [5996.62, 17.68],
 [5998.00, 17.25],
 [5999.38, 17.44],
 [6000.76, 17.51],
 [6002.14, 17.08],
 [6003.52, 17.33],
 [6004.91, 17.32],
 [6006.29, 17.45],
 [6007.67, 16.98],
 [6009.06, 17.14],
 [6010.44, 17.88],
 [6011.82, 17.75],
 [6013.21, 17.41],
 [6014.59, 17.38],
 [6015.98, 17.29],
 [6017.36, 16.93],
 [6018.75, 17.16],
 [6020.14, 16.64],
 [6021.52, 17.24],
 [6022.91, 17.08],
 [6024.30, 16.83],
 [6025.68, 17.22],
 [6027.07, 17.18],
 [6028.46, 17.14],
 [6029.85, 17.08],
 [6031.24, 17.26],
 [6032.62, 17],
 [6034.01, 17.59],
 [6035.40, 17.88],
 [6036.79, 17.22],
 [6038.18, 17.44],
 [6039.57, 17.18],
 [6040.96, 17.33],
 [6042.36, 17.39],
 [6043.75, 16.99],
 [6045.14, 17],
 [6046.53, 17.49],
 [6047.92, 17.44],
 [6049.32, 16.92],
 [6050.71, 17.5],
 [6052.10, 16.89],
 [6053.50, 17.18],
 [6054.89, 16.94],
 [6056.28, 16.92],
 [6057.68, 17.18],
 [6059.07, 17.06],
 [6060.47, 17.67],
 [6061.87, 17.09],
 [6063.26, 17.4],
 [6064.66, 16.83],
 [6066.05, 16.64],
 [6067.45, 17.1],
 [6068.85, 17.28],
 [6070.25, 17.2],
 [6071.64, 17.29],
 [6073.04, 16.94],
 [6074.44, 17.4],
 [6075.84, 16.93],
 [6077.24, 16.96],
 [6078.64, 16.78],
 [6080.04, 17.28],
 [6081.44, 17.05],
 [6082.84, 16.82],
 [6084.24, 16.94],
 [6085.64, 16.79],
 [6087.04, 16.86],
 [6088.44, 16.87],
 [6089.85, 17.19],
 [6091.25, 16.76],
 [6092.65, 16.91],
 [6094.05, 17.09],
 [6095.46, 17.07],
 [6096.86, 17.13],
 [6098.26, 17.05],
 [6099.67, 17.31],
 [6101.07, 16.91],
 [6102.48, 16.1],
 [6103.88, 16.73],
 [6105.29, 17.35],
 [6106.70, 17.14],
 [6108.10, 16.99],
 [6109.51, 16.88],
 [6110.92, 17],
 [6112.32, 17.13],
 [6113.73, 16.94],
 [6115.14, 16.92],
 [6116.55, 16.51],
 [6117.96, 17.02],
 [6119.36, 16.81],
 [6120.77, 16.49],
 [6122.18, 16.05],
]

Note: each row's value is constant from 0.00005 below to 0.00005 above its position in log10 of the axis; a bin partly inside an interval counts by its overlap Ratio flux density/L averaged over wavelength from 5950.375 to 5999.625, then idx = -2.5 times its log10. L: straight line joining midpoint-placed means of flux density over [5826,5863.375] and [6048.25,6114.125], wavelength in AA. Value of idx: 0.00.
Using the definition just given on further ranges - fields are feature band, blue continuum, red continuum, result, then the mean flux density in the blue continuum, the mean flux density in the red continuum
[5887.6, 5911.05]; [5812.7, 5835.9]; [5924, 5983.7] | 0.030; 18.1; 17.5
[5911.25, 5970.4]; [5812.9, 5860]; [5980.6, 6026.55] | 0.000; 18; 17.3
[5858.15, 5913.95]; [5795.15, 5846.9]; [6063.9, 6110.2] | 0.018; 18.1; 17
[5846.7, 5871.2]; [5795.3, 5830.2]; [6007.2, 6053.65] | 0.012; 18.2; 17.2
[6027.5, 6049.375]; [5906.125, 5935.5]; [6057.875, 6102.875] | -0.006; 17.6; 17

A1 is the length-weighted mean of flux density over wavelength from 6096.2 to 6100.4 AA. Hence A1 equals 17.2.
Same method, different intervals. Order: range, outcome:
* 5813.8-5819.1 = 18.2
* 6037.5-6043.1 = 17.3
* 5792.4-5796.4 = 18.2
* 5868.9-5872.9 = 17.9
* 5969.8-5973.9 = 17.4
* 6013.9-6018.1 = 17.2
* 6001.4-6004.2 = 17.2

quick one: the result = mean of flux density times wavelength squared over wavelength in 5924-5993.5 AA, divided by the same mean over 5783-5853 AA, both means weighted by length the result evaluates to 1.01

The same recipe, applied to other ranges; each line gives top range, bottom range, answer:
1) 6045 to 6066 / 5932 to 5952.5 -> 1.02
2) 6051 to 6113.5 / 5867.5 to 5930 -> 1.03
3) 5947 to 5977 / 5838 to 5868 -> 1.02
